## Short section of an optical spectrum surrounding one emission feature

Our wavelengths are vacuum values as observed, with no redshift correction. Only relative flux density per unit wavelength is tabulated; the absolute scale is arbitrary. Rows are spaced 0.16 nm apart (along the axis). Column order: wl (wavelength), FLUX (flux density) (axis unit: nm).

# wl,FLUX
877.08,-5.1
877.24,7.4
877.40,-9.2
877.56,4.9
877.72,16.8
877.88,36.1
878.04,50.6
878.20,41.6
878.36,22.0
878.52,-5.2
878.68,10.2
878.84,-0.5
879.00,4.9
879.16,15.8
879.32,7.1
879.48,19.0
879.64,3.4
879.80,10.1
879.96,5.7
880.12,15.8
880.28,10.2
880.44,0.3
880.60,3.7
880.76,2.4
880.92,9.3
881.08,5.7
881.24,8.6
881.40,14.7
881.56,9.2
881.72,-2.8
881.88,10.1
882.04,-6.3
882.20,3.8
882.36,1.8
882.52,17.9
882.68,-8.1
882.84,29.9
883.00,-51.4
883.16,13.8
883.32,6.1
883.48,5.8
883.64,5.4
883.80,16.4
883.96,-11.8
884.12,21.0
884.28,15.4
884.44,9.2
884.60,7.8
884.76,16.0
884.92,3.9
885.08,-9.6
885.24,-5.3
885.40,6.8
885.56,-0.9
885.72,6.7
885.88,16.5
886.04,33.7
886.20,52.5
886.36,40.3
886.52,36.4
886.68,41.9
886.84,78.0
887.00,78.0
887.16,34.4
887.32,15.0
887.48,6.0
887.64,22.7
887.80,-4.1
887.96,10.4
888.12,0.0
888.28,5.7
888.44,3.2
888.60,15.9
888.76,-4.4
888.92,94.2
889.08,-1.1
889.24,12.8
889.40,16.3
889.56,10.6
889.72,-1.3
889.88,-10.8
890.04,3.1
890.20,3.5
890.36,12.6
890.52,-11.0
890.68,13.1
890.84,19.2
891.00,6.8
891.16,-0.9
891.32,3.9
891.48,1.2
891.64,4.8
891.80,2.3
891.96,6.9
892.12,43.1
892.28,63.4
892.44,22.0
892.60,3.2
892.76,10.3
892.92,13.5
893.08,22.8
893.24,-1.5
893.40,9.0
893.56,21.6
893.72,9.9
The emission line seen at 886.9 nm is [O II] 3727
